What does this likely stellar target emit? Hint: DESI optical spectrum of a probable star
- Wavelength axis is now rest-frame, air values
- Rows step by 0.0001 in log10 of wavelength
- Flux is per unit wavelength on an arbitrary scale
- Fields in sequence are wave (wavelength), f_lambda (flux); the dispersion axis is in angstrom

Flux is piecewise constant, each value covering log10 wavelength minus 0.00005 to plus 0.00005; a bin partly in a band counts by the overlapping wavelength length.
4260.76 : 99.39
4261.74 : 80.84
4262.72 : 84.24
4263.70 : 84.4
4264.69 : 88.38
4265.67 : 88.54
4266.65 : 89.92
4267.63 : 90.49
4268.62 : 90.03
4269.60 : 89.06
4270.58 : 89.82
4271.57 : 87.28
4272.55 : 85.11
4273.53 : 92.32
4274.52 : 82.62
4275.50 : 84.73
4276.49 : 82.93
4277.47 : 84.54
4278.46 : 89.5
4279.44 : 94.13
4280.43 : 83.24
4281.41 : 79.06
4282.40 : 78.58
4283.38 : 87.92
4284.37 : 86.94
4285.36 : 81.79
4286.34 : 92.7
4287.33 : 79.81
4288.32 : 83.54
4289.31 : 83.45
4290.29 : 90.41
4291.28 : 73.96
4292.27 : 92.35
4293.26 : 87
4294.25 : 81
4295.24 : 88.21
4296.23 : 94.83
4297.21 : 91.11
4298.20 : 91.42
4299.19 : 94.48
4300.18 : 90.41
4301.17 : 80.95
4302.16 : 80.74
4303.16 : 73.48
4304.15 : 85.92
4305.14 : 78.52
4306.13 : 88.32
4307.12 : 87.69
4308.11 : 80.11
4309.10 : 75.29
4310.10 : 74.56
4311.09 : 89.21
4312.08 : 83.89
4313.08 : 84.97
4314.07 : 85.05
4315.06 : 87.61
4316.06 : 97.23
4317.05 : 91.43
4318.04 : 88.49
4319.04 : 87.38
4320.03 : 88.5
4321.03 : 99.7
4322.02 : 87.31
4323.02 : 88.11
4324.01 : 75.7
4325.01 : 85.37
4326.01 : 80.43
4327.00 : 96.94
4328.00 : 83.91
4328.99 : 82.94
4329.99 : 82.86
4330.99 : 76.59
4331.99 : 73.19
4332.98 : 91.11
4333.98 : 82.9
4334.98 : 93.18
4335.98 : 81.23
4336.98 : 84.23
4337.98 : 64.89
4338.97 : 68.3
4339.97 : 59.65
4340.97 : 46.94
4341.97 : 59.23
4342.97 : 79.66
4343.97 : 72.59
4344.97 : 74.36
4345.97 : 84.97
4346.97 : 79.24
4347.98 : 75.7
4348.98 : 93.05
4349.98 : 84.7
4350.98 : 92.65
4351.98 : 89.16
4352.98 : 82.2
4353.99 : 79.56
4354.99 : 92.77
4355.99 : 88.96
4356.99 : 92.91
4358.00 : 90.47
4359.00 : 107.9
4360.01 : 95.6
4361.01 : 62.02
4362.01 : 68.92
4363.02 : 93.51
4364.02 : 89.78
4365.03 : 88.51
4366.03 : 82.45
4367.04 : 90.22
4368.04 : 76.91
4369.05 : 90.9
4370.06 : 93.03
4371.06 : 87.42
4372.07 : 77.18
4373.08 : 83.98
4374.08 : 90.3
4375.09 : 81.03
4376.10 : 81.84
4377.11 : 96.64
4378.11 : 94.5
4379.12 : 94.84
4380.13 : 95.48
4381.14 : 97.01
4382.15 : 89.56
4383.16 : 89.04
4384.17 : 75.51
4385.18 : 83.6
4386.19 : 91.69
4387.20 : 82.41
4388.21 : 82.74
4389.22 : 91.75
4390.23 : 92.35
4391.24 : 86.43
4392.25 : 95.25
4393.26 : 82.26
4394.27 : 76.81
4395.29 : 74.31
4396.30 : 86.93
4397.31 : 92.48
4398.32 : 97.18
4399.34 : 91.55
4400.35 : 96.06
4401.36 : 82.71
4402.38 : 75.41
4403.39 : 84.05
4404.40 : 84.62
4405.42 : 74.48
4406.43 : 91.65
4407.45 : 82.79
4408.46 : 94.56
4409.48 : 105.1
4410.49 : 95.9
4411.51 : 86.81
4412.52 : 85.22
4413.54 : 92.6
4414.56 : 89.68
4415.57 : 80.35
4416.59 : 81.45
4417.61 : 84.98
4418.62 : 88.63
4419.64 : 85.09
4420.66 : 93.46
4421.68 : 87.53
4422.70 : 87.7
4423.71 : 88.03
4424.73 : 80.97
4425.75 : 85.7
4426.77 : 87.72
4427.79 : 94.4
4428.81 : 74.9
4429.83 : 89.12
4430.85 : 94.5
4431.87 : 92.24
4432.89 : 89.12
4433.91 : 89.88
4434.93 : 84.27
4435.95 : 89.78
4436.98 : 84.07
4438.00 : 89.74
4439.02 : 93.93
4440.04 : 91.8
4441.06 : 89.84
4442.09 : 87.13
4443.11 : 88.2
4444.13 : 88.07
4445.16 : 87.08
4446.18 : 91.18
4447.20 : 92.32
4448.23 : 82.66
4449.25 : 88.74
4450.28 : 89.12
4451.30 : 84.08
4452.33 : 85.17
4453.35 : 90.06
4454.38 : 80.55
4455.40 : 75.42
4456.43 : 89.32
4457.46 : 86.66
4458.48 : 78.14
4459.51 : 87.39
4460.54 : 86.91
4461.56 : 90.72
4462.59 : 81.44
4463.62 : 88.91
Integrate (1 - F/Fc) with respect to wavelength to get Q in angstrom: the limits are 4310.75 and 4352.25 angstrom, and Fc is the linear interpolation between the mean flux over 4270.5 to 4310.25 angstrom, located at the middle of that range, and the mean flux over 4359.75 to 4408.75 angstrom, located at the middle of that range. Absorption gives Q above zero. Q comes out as 1.7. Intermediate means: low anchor 85.2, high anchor 86.5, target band 82.2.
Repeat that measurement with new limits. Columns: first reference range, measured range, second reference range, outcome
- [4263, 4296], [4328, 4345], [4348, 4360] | 2.65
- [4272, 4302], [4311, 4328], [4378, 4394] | -0.17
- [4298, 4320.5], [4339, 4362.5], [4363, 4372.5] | 1.64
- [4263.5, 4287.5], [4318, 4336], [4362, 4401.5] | 0.32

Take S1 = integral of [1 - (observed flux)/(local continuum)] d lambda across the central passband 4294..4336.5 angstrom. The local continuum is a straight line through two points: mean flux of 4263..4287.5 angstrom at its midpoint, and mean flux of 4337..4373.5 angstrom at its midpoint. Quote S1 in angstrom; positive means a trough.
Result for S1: -0.8 angstrom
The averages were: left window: 86.6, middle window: 85.7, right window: 81.7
